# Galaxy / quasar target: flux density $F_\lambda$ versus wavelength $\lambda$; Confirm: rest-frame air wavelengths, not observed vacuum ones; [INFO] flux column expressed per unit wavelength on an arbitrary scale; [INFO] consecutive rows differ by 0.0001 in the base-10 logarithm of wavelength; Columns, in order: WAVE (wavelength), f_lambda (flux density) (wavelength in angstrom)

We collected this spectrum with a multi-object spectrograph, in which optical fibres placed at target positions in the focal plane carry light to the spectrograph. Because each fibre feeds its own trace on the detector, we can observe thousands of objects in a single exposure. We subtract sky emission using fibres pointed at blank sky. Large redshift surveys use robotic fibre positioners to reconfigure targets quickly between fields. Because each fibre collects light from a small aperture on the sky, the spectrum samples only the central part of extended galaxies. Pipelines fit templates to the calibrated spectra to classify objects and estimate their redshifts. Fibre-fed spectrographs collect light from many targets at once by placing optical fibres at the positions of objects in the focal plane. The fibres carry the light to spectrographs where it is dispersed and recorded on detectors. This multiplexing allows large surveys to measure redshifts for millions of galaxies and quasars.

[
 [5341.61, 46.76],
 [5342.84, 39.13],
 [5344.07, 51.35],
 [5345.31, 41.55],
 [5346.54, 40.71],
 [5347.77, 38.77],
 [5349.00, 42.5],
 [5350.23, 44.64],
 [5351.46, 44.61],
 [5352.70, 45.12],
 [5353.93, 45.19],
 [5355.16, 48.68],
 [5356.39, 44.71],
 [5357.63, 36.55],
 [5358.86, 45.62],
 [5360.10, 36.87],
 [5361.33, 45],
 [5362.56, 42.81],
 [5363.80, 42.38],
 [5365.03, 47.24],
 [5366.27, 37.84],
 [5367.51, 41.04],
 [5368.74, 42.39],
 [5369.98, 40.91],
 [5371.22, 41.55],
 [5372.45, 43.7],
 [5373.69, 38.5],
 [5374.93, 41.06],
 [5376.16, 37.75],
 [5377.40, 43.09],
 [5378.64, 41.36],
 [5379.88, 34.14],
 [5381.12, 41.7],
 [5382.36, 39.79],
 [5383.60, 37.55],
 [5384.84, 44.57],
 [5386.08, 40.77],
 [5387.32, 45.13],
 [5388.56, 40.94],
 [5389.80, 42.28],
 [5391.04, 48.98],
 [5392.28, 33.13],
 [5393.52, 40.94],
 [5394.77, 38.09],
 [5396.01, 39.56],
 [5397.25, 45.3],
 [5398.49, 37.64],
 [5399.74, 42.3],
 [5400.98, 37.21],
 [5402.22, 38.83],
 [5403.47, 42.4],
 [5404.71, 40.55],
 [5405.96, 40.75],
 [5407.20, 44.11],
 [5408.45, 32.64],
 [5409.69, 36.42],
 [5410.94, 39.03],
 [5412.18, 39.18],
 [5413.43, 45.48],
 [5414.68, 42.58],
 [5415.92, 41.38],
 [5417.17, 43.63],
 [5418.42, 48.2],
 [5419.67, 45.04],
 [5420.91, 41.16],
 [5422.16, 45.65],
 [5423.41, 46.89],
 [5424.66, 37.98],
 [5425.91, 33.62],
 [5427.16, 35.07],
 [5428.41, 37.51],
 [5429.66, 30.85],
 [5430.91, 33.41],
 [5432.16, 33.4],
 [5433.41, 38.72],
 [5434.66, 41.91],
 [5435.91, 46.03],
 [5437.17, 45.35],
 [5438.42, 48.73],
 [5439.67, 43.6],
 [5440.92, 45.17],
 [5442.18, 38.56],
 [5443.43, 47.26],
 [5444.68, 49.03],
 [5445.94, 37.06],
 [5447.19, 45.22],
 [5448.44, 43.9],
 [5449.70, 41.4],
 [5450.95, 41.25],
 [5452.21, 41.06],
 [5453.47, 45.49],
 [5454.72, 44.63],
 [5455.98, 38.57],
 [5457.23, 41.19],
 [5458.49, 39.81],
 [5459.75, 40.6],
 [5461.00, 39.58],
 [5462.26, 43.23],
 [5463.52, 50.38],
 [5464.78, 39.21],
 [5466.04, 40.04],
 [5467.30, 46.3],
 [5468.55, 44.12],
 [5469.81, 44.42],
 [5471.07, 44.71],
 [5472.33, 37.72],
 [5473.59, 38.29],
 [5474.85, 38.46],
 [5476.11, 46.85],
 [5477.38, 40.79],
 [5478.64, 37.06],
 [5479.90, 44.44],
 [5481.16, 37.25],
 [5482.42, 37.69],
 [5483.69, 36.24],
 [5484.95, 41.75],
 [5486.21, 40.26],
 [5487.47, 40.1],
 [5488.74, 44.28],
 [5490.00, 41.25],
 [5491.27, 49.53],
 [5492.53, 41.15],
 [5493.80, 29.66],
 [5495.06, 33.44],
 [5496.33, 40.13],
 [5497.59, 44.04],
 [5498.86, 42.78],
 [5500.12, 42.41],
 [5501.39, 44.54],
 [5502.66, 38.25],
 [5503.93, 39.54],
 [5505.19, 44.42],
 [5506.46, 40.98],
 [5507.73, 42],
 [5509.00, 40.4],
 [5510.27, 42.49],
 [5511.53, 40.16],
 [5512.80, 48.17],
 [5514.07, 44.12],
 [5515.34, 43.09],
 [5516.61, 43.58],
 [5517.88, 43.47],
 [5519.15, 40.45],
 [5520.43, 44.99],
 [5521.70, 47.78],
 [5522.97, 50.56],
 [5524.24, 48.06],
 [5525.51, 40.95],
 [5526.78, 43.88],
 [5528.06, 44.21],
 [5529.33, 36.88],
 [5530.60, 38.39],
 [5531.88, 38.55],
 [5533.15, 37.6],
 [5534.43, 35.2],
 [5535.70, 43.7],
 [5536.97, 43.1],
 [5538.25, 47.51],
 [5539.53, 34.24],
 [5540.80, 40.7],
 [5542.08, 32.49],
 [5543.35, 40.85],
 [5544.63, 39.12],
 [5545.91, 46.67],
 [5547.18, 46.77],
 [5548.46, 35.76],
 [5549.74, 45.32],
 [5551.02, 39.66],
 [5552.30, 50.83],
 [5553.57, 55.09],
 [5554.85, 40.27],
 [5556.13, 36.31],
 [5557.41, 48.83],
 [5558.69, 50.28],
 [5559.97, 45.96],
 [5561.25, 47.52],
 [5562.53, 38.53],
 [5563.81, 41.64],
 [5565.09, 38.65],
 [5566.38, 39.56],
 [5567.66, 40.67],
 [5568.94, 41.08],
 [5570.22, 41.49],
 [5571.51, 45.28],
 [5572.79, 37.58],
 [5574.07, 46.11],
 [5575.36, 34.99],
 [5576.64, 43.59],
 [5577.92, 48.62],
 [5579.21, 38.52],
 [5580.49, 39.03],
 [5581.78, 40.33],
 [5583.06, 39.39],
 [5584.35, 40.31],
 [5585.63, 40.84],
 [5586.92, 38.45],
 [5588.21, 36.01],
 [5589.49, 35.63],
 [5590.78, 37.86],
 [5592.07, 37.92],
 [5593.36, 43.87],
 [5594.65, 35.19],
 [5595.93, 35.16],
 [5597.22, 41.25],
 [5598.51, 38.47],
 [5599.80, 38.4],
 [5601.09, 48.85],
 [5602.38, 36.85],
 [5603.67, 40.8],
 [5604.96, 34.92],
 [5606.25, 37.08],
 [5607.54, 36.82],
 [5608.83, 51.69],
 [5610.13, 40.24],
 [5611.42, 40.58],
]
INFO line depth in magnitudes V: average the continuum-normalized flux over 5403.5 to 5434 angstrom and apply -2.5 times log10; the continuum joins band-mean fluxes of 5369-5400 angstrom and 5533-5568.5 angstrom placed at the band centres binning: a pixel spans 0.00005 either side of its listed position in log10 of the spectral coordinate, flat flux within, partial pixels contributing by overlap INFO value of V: 0.04 mag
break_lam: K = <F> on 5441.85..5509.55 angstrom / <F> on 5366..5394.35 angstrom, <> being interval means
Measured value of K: 1.02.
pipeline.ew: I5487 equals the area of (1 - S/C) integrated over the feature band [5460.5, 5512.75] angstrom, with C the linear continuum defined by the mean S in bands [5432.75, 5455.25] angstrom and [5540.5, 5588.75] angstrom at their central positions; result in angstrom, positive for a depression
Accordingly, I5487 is 2.0 angstrom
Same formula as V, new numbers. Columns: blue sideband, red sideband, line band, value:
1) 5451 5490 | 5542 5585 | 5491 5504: 0.04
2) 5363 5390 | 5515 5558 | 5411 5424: -0.06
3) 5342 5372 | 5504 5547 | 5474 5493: 0.03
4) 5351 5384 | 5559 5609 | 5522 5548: -0.02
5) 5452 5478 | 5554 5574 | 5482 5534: 0.01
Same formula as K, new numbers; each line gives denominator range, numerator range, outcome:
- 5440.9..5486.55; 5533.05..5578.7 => 1.01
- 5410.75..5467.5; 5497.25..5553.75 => 1.01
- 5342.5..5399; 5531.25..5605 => 0.98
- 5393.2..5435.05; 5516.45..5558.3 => 1.07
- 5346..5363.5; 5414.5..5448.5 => 0.97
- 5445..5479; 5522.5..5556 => 1.00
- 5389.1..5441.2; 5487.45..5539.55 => 1.03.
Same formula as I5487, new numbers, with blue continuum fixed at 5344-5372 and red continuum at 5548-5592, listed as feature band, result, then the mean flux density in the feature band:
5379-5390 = 0.50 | 40.7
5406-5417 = 0.58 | 40.3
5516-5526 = -0.73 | 45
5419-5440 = 1.08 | 40.3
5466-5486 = 0.56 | 41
